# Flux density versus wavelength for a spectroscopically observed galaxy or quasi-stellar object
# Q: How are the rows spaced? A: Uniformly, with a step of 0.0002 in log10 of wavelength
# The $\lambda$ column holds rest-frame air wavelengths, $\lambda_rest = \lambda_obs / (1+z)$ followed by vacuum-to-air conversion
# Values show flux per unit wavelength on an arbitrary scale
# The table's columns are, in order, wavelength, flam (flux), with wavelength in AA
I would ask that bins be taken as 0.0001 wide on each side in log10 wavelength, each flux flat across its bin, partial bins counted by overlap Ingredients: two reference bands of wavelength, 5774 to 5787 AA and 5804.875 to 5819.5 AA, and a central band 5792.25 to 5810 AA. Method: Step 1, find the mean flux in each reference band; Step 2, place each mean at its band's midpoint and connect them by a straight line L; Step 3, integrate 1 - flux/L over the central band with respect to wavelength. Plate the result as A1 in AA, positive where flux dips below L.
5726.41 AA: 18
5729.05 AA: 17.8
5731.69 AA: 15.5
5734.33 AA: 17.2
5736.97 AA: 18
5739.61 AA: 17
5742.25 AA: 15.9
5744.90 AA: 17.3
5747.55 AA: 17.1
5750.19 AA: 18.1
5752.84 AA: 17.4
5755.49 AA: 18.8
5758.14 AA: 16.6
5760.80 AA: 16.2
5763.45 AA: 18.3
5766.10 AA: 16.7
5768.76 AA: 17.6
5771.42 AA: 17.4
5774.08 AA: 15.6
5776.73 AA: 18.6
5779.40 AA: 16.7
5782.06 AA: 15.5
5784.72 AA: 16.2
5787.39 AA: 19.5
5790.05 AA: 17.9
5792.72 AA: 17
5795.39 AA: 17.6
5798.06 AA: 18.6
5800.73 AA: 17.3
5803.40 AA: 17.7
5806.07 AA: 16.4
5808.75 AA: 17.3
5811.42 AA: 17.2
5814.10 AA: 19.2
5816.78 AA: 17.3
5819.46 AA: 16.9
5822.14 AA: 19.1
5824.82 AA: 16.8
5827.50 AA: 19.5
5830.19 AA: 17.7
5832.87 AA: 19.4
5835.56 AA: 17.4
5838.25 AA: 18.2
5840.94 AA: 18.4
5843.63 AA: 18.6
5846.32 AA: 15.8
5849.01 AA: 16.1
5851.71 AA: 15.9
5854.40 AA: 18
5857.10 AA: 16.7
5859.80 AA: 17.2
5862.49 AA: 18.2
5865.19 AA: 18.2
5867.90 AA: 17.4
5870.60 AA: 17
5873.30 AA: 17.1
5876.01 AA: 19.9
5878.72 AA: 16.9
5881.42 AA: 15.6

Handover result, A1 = -0.2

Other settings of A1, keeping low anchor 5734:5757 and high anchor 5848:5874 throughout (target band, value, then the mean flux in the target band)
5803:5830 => -0.7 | 17.7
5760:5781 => 0.3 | 17.1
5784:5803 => -0.5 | 17.8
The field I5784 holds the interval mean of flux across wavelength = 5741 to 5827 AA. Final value 17.4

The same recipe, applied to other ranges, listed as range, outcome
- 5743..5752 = 17.4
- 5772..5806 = 17.3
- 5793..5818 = 17.6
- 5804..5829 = 17.7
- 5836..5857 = 17.3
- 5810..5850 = 17.9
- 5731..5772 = 17.2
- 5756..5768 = 17.1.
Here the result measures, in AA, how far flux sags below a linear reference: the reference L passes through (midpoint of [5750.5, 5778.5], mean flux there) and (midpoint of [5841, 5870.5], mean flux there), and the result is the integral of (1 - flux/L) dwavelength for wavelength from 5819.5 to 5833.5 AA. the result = -0.83 AA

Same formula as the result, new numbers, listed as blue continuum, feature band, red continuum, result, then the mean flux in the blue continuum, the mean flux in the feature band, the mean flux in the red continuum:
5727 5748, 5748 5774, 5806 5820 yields -0.3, 17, 17.4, 17.5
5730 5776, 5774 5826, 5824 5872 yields -0.3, 17.1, 17.5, 17.6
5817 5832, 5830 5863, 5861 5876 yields 0.8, 18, 17.5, 17.8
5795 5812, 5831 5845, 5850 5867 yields -0.8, 17.5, 18.4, 17.3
